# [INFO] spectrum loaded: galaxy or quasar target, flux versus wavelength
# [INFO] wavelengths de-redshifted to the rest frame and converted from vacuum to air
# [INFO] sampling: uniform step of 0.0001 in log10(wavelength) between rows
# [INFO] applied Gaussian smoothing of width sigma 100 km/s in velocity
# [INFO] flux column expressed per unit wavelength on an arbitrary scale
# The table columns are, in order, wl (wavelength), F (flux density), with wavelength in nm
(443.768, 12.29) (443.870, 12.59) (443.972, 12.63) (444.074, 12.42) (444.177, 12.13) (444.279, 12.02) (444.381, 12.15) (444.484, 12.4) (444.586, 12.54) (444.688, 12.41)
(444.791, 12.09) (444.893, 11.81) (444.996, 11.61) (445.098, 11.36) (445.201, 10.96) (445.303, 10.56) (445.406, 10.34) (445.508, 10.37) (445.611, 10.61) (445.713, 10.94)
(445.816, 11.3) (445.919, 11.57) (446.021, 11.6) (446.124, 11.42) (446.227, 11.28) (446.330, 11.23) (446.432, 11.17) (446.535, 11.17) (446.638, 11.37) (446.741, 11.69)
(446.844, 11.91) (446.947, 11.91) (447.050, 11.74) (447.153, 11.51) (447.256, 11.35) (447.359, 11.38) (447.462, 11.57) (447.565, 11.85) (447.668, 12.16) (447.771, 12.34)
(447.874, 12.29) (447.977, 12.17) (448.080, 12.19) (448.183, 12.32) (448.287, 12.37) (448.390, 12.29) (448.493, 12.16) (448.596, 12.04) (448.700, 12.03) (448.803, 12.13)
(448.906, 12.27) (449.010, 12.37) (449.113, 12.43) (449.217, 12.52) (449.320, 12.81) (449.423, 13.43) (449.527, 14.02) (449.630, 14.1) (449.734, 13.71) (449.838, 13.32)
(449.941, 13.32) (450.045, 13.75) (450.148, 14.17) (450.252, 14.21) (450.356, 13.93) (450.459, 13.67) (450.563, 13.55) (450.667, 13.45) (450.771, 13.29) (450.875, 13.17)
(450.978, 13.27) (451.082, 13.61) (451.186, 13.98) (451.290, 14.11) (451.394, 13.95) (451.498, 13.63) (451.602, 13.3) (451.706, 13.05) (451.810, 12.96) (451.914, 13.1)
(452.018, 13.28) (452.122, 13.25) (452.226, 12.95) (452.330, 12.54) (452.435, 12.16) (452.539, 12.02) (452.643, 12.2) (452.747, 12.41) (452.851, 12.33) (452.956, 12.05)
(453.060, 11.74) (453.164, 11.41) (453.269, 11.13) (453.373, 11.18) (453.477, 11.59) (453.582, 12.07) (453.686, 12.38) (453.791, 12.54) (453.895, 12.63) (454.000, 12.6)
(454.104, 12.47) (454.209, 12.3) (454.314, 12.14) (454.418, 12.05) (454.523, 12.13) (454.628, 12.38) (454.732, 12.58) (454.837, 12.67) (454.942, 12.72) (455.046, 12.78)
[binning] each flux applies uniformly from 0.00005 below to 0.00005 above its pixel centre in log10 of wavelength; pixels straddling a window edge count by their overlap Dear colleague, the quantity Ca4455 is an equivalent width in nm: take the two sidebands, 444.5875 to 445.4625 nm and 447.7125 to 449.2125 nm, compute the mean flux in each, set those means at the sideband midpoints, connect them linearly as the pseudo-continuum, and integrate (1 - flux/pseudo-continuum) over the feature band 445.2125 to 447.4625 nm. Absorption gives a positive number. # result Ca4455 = 0.10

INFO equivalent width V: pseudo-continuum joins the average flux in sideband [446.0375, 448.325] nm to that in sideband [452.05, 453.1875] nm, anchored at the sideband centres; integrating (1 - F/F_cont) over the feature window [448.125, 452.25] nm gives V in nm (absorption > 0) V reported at -0.383 nm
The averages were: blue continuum 11.7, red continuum 12.3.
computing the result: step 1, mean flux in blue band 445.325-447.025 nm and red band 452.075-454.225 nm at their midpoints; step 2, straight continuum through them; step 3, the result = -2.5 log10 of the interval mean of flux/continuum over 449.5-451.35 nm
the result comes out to -0.161 mag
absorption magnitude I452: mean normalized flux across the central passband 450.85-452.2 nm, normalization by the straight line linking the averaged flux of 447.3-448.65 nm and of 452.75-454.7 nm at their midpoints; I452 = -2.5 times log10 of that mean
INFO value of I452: -0.12 mag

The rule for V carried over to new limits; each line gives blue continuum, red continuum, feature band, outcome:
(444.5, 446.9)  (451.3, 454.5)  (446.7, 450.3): -0.21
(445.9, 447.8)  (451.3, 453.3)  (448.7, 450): -0.10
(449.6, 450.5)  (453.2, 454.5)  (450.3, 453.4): 0.02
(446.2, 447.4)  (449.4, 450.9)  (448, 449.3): 0.04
